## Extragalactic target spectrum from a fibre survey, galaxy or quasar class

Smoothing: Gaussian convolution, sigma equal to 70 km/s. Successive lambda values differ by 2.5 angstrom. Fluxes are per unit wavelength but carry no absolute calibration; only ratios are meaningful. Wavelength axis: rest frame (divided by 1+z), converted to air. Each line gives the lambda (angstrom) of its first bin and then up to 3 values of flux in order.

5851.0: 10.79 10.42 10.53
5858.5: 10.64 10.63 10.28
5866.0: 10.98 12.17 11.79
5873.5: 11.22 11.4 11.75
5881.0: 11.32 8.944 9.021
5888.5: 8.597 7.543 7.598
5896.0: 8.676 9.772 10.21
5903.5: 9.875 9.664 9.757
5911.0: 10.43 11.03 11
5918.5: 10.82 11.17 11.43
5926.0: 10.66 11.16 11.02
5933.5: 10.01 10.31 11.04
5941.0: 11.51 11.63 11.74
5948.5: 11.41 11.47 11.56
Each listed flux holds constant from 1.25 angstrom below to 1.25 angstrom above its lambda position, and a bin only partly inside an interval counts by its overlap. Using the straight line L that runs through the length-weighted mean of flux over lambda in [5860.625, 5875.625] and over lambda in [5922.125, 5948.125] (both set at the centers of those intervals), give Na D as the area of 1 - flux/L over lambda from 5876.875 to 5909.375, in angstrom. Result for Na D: 4.96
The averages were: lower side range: 11.2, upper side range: 11.1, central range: 9.46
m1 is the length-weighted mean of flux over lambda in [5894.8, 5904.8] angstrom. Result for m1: 9.64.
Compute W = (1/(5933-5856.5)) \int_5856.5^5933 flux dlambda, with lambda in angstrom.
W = 10.4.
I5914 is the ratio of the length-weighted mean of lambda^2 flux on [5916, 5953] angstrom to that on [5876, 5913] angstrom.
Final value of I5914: 1.17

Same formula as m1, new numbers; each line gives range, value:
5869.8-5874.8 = 11.5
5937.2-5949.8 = 11.5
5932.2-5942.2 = 10.7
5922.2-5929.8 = 11.1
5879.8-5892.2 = 9.08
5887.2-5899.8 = 8.45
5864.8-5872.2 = 11.7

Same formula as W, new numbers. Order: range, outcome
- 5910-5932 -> 11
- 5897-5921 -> 10.3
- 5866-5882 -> 11.6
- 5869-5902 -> 9.88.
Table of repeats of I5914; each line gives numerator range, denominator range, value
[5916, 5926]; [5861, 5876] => 1.00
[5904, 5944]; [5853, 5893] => 1.05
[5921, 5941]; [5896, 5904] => 1.13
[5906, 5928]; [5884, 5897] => 1.30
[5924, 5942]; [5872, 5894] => 1.12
